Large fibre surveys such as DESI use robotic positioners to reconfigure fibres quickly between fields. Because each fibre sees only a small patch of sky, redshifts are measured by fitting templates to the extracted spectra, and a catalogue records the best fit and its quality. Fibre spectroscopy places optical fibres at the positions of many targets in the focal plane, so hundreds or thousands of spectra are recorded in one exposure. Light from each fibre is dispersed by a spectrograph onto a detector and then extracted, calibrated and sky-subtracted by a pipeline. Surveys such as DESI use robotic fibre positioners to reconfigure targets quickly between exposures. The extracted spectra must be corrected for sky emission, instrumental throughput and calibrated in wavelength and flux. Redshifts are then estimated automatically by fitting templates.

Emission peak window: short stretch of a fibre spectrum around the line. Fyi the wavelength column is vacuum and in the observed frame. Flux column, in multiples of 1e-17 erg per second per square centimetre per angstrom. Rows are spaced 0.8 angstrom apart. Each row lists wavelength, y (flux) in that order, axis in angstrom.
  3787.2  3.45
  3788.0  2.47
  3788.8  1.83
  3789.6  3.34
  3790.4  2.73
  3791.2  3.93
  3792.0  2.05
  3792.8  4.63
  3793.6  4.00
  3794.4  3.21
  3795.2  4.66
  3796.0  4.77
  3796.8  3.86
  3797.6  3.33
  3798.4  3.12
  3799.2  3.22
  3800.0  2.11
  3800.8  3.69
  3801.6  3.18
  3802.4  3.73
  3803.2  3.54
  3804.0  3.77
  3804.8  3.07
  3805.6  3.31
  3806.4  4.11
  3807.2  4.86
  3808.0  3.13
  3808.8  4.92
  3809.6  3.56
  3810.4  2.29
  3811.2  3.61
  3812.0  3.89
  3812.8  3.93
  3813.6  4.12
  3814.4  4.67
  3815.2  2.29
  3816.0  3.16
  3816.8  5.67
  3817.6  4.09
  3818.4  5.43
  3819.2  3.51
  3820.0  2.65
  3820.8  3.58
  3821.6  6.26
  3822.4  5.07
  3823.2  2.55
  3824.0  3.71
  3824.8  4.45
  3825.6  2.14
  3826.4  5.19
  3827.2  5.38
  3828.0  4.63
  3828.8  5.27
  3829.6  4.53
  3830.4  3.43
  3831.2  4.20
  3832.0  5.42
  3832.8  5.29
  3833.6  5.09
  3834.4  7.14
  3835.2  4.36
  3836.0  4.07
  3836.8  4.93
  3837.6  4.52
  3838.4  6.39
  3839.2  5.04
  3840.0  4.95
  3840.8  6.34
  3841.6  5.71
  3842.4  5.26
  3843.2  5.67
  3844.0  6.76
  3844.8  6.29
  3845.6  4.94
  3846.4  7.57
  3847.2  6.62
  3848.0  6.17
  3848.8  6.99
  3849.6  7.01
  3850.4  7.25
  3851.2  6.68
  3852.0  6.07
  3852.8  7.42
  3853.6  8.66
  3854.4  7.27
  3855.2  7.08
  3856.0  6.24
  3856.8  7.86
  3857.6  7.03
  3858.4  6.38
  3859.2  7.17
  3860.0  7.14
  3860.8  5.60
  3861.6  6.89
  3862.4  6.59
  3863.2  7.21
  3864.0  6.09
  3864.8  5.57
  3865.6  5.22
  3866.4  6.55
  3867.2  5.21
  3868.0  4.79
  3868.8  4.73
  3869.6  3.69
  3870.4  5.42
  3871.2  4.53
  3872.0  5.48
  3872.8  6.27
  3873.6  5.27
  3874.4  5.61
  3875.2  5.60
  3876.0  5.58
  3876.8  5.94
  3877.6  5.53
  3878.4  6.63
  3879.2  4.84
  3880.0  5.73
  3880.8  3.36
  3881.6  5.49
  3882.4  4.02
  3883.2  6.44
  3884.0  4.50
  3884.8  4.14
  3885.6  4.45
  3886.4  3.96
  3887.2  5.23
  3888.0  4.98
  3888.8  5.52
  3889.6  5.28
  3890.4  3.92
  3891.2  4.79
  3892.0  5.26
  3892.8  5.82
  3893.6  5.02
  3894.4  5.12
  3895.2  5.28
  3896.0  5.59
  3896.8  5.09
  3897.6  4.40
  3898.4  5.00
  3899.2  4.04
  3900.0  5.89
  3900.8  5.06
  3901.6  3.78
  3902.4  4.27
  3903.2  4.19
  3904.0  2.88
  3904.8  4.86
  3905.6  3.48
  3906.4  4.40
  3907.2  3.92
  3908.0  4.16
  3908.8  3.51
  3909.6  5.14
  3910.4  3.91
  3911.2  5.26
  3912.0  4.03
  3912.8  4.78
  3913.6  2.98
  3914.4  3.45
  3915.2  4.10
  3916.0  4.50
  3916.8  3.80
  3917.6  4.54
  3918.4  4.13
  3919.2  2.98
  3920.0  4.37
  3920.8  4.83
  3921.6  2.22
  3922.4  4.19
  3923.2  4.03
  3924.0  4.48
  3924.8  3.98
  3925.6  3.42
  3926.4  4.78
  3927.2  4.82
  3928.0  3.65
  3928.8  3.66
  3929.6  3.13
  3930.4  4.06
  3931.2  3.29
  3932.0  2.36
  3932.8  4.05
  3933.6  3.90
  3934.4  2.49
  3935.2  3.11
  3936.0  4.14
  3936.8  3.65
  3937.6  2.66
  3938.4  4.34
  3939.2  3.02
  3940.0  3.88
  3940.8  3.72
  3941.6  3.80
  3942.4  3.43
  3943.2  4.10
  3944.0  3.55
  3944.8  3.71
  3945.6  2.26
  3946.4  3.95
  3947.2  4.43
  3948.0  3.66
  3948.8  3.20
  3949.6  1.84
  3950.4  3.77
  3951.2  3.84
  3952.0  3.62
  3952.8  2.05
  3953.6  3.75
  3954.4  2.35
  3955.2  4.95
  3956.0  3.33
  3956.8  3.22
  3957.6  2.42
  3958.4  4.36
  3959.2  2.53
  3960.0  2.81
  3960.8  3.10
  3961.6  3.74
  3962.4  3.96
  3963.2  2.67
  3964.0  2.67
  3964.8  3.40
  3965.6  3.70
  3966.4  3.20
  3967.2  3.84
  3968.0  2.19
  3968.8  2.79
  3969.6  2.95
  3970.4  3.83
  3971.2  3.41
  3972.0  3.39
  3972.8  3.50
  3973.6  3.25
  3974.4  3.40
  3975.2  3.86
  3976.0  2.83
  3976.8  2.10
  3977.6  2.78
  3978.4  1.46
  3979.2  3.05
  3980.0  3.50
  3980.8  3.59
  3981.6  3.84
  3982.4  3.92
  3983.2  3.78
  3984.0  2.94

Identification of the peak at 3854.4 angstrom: C IV 1549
